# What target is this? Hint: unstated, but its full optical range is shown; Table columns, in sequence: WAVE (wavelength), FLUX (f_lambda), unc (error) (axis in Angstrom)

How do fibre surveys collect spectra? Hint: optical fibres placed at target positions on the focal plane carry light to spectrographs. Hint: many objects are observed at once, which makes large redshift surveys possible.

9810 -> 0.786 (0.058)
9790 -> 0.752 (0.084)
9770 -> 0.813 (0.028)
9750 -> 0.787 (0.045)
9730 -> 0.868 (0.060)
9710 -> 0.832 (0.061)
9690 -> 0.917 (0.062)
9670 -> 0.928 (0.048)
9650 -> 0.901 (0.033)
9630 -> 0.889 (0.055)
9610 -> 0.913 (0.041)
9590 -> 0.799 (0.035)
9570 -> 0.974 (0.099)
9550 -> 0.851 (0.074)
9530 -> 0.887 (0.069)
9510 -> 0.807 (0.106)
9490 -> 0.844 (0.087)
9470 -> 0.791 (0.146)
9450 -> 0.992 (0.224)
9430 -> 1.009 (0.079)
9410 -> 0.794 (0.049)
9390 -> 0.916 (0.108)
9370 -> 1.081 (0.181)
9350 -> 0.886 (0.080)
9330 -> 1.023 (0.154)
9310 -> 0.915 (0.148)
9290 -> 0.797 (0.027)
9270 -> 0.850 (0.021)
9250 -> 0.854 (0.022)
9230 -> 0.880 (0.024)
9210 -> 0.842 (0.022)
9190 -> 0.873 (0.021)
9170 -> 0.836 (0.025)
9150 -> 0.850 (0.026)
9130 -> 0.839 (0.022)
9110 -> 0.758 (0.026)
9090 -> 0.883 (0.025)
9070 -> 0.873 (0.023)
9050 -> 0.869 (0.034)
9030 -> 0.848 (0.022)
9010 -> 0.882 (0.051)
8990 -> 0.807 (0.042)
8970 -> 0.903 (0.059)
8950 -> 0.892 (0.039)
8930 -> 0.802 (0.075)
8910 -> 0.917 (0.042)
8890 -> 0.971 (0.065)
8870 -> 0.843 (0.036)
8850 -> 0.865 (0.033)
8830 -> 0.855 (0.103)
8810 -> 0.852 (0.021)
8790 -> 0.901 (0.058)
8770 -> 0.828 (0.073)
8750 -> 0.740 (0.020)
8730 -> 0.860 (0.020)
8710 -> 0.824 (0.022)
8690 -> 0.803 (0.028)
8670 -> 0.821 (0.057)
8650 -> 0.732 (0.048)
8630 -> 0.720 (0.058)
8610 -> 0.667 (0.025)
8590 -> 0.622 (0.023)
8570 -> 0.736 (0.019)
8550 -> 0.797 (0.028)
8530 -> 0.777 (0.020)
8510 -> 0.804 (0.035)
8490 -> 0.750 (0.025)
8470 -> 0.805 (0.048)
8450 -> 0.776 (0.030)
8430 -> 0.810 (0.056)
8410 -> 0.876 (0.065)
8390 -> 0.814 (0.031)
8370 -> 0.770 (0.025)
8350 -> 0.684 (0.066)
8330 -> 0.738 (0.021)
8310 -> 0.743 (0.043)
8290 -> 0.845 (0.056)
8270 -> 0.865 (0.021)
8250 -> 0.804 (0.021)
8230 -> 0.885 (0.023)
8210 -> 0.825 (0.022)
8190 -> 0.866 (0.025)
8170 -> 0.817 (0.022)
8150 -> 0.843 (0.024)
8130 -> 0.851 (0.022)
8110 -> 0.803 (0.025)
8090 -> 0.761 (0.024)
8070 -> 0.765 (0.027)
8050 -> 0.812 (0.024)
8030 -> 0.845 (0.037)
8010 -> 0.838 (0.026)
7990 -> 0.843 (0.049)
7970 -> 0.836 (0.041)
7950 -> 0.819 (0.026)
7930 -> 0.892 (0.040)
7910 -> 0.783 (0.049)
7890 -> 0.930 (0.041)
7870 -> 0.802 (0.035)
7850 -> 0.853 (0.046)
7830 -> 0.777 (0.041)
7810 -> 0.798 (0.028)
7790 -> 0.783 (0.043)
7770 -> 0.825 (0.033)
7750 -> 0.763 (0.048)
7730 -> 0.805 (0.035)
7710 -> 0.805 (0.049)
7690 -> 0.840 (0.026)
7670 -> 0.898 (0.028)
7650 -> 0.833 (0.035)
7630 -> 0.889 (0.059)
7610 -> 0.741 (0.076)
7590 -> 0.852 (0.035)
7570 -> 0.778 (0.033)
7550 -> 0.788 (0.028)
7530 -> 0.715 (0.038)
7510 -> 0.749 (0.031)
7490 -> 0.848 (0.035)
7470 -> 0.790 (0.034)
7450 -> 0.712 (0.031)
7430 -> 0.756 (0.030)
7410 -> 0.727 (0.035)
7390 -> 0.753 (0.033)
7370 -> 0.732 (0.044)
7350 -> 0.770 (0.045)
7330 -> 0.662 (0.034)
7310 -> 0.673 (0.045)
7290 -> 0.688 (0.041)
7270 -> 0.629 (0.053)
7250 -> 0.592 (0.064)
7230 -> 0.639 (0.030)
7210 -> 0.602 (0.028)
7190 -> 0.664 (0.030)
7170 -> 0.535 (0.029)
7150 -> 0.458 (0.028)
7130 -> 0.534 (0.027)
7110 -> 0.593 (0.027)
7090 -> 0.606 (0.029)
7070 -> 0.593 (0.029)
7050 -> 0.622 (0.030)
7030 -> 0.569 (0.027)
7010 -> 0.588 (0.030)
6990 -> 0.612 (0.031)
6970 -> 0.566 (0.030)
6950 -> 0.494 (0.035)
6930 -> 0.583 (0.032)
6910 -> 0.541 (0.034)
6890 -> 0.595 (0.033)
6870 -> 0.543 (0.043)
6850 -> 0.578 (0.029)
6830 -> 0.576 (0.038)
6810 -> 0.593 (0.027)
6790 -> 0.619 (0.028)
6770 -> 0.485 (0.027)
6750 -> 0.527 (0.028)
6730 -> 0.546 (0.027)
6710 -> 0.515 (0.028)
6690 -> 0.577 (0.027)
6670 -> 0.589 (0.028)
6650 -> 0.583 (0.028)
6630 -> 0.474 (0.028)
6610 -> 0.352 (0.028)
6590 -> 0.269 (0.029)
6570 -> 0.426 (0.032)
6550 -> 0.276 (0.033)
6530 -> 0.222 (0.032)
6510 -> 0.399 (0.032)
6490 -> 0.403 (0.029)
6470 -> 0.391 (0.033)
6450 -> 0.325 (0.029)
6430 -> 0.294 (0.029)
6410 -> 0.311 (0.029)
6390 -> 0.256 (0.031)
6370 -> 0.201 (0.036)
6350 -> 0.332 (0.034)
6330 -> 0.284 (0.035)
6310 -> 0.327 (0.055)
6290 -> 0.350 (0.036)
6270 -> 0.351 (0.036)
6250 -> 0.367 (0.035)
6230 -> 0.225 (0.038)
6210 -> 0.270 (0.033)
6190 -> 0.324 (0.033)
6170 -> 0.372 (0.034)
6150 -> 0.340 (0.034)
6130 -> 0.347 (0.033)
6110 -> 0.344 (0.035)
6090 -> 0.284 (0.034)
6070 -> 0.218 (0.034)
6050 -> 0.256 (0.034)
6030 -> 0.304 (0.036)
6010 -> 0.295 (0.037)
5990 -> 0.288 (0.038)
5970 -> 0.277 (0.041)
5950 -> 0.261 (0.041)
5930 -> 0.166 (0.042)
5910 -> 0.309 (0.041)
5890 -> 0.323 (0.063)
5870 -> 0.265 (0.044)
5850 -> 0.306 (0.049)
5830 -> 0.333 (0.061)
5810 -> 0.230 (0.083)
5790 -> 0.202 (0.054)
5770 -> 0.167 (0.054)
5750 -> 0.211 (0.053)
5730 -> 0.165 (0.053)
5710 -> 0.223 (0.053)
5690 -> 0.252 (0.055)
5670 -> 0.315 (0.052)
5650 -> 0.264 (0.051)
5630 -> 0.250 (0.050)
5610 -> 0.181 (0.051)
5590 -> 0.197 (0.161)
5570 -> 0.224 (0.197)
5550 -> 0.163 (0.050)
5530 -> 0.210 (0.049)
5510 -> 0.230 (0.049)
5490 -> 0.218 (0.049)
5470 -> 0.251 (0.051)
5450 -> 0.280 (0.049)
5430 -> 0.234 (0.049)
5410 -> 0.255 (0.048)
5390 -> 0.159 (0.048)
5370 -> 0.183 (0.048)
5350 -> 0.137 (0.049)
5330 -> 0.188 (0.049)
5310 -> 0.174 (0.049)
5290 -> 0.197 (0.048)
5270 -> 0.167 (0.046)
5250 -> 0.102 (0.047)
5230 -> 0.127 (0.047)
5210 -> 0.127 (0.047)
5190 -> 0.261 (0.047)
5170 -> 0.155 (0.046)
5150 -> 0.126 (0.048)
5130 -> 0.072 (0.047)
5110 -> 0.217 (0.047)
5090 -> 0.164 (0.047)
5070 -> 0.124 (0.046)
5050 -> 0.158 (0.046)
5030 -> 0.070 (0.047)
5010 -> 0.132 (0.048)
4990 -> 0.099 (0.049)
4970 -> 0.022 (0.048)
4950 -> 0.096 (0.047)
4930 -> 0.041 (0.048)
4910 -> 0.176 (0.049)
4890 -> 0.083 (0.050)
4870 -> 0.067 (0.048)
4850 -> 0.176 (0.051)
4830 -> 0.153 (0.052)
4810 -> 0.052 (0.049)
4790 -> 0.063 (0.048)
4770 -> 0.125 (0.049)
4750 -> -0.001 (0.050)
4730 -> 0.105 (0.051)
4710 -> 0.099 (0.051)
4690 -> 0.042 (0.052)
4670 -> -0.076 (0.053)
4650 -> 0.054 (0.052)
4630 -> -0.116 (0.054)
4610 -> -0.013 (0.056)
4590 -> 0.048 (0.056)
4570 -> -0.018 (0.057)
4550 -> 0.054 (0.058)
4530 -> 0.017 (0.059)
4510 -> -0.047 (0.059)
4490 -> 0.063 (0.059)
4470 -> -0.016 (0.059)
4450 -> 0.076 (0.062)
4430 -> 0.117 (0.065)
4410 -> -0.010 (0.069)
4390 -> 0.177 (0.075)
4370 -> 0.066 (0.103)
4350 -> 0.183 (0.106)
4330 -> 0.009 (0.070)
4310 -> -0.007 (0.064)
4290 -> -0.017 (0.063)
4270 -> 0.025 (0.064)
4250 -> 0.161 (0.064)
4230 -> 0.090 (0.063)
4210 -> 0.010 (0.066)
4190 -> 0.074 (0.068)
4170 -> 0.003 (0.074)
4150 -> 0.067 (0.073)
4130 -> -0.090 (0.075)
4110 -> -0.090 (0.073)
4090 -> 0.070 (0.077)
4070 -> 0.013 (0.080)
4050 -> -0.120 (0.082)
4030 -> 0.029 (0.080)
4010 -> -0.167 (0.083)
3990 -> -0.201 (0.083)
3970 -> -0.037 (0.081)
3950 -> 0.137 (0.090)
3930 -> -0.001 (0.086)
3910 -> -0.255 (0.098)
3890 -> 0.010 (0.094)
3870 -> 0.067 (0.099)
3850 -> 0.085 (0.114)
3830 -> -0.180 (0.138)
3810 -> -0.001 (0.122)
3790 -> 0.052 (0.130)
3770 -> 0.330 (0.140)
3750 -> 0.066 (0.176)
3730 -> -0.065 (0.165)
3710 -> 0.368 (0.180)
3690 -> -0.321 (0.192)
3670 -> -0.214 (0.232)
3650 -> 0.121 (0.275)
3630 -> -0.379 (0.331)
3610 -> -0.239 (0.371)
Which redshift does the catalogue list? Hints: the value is 0.662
